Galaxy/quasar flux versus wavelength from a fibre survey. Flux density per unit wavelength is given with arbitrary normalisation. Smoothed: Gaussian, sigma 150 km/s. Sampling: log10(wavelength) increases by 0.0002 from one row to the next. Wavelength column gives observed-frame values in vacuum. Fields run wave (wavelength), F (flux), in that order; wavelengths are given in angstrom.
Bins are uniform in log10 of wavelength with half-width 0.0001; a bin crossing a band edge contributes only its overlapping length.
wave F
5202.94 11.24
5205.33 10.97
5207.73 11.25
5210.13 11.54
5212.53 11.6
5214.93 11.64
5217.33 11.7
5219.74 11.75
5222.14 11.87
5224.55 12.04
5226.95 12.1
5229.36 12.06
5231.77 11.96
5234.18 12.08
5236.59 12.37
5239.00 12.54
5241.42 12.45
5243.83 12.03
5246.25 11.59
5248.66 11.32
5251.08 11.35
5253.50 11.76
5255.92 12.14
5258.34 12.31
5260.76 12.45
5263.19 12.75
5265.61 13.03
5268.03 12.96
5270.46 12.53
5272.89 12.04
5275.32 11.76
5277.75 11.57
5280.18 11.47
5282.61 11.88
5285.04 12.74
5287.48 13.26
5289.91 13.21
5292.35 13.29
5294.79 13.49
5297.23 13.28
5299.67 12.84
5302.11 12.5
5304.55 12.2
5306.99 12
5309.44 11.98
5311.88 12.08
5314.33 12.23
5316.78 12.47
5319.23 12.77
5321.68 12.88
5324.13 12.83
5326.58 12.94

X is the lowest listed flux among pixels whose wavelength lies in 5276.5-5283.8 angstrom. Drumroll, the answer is 11.47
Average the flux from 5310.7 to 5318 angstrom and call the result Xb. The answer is 12.3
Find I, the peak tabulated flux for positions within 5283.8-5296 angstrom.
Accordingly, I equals 13.49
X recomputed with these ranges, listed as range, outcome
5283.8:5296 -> 12.74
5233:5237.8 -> 12.08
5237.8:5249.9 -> 11.32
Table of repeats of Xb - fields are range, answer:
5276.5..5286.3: 11.9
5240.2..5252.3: 11.7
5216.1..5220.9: 11.7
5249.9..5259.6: 11.9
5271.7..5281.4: 11.7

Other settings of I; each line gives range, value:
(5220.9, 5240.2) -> 12.54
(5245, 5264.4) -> 12.75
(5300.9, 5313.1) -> 12.5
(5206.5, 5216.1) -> 11.64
